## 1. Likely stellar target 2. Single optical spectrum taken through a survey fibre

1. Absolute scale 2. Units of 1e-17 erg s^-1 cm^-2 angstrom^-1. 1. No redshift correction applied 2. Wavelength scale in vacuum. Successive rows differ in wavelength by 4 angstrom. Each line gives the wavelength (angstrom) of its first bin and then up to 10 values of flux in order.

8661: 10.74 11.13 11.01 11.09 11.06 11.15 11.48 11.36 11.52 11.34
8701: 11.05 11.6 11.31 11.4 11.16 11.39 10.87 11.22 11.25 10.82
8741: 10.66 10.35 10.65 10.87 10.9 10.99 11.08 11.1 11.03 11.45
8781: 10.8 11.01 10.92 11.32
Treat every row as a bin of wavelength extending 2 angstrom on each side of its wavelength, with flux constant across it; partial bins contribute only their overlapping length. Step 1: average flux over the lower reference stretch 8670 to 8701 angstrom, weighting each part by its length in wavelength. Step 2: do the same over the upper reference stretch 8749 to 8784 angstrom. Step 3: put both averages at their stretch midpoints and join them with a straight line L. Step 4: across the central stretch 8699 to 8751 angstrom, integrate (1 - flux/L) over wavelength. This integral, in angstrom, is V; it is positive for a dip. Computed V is 0.38 angstrom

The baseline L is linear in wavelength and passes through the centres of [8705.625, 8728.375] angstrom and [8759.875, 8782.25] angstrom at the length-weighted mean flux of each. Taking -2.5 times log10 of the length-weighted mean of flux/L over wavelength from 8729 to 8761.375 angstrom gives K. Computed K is 0.03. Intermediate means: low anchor 11.2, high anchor 11.1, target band 10.8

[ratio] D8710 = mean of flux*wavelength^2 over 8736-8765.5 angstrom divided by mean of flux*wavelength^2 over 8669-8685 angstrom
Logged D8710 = 1.0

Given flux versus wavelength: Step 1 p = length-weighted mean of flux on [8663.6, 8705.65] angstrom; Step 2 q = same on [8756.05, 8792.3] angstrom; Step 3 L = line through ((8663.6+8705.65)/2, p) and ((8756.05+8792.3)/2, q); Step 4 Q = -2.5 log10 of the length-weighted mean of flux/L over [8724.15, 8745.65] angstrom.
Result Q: 0.02 mag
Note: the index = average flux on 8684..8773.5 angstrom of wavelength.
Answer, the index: 11.1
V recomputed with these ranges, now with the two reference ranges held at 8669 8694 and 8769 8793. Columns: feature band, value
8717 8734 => 0.0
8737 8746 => 0.4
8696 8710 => -0.1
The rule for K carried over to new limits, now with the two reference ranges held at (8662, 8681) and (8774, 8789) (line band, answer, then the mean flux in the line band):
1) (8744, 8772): 0.019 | 10.9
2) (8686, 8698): -0.034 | 11.4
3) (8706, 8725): -0.021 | 11.3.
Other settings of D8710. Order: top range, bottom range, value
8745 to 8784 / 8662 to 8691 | 1.00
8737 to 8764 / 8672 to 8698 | 0.97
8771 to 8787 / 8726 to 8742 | 1.02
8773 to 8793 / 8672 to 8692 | 1.01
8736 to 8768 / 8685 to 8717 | 0.96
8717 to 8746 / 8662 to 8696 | 0.99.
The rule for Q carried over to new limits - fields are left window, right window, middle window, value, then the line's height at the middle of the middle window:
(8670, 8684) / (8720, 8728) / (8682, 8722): -0.02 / 11.1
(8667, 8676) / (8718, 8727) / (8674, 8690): -0.02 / 11.1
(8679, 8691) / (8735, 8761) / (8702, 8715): -0.03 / 11.1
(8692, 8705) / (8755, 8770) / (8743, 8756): 0.04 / 11.1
